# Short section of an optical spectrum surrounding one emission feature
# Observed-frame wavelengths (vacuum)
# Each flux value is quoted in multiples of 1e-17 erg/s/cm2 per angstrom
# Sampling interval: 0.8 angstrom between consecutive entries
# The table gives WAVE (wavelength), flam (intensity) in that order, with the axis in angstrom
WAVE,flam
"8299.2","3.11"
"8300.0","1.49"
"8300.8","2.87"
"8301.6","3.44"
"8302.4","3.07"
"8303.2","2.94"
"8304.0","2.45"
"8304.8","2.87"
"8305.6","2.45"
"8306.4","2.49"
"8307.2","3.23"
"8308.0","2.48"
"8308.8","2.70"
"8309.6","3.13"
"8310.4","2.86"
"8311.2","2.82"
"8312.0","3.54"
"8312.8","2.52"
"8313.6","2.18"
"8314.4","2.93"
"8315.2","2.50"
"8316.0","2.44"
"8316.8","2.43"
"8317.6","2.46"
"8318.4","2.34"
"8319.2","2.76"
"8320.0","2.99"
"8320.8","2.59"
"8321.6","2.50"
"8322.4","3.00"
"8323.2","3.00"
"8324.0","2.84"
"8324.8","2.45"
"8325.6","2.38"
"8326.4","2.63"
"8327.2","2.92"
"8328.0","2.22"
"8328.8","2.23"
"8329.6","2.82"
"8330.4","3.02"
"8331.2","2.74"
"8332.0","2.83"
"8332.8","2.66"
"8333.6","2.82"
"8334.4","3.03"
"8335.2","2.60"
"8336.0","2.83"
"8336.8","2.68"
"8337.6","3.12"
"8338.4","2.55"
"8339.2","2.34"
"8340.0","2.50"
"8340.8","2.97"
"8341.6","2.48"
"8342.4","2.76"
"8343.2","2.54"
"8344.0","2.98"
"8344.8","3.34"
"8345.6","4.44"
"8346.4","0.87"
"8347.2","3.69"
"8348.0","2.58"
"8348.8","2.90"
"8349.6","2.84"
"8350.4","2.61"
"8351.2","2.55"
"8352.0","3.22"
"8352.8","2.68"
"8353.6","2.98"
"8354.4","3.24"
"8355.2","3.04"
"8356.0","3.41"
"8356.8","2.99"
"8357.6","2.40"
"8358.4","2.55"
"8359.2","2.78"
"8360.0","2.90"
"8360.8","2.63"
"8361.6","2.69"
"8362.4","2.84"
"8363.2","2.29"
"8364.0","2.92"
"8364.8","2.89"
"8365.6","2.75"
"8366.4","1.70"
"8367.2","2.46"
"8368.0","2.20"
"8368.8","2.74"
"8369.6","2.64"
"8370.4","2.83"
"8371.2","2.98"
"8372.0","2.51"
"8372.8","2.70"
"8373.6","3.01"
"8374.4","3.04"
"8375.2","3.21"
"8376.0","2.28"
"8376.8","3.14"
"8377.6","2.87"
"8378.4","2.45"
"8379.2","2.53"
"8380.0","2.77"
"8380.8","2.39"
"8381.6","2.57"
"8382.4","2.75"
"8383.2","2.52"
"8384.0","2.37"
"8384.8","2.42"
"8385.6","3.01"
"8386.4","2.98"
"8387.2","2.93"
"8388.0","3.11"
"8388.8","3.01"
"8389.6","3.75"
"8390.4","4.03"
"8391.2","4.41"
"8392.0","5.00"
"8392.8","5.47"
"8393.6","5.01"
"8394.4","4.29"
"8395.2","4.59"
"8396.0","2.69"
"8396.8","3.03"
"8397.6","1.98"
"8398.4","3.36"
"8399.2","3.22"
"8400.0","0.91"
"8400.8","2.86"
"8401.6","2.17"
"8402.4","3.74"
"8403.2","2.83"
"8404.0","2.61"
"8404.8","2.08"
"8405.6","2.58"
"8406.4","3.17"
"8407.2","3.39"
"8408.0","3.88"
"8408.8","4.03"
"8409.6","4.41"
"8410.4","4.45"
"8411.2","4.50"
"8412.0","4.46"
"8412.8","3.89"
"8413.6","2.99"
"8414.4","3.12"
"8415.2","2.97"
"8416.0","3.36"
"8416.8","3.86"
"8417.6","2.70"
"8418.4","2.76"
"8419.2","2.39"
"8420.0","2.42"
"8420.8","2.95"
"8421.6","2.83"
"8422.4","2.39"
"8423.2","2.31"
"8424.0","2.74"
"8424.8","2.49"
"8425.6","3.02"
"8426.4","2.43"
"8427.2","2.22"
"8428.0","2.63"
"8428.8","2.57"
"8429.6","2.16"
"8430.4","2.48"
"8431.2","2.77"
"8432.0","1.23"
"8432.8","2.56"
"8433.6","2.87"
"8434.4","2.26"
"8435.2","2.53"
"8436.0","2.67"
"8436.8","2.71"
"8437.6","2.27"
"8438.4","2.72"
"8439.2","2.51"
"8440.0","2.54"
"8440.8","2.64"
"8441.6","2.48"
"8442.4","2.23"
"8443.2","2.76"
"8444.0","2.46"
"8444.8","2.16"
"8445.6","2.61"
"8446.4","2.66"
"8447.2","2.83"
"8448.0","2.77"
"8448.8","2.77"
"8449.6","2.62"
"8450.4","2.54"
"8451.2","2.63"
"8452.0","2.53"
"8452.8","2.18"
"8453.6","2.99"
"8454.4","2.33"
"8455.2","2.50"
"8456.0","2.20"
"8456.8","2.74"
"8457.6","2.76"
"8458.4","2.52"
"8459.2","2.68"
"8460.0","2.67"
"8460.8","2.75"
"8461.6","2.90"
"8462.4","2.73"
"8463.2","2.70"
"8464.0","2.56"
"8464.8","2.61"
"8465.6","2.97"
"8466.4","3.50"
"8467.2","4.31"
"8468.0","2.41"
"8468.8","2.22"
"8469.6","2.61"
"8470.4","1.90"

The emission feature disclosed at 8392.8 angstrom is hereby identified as [S II]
